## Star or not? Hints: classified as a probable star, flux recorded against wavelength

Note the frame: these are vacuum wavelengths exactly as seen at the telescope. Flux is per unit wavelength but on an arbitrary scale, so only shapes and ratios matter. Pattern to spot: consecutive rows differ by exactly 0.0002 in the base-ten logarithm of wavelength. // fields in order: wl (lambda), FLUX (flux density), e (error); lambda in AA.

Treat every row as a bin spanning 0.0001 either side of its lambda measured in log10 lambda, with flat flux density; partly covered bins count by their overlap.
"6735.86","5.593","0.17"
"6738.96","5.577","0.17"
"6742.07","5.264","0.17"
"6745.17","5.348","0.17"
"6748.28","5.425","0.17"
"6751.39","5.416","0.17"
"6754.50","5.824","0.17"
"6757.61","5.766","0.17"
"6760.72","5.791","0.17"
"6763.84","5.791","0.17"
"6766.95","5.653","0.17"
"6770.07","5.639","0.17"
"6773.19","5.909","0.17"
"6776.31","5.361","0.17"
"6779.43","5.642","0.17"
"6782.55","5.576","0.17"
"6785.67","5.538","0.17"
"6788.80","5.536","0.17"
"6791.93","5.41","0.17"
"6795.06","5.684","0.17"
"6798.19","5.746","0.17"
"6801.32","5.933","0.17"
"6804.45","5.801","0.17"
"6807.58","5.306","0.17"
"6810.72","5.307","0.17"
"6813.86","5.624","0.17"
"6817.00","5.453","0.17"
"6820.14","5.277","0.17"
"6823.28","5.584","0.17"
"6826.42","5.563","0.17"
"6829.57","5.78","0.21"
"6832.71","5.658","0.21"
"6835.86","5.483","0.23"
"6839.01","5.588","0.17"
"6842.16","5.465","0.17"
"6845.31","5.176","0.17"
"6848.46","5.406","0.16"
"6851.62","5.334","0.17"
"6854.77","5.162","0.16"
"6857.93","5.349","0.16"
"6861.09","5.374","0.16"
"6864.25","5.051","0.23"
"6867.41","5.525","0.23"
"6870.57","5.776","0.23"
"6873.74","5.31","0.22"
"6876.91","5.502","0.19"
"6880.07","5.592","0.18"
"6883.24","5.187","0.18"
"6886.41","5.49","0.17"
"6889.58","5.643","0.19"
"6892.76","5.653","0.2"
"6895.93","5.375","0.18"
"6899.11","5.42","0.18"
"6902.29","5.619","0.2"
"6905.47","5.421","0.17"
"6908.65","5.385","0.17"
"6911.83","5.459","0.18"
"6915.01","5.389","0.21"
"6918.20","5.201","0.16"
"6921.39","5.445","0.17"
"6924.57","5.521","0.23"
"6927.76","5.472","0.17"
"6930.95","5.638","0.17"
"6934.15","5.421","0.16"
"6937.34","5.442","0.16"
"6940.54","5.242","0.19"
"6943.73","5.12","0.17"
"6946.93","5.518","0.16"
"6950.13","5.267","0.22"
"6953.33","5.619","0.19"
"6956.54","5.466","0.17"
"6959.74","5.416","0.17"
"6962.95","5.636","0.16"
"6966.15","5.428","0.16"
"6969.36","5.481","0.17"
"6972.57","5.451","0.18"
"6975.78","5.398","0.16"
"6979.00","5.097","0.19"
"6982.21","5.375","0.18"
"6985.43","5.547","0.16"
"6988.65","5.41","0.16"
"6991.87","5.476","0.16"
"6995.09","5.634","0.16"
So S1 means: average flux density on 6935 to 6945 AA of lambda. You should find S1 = 5.29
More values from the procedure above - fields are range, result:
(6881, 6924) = 5.44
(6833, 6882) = 5.41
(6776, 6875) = 5.5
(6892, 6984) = 5.42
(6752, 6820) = 5.62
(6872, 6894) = 5.48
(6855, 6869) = 5.31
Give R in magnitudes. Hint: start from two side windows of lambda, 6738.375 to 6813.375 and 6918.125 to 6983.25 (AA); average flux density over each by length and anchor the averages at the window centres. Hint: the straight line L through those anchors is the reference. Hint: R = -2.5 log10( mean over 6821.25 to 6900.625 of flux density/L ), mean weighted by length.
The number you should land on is 0.010 mag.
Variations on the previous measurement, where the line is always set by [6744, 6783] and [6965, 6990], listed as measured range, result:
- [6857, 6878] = 0.02 mag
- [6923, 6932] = -0.02 mag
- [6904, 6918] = 0.02 mag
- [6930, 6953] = 0.01 mag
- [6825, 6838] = -0.01 mag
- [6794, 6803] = -0.04 mag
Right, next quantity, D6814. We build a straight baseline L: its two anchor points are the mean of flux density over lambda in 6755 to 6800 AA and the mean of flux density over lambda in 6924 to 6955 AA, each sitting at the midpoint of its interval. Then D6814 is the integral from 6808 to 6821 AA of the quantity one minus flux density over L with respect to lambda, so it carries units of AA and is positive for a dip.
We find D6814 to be 0.4 AA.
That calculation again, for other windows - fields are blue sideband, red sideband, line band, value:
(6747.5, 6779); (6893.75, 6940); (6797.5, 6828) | 0.20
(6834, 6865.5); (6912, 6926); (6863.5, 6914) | -0.90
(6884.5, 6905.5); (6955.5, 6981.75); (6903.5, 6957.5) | 0.56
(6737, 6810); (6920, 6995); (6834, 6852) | 0.39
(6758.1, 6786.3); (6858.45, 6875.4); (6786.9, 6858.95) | 0.24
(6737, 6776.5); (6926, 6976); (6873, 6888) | 0.21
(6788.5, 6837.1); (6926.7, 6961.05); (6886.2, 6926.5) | 0.01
